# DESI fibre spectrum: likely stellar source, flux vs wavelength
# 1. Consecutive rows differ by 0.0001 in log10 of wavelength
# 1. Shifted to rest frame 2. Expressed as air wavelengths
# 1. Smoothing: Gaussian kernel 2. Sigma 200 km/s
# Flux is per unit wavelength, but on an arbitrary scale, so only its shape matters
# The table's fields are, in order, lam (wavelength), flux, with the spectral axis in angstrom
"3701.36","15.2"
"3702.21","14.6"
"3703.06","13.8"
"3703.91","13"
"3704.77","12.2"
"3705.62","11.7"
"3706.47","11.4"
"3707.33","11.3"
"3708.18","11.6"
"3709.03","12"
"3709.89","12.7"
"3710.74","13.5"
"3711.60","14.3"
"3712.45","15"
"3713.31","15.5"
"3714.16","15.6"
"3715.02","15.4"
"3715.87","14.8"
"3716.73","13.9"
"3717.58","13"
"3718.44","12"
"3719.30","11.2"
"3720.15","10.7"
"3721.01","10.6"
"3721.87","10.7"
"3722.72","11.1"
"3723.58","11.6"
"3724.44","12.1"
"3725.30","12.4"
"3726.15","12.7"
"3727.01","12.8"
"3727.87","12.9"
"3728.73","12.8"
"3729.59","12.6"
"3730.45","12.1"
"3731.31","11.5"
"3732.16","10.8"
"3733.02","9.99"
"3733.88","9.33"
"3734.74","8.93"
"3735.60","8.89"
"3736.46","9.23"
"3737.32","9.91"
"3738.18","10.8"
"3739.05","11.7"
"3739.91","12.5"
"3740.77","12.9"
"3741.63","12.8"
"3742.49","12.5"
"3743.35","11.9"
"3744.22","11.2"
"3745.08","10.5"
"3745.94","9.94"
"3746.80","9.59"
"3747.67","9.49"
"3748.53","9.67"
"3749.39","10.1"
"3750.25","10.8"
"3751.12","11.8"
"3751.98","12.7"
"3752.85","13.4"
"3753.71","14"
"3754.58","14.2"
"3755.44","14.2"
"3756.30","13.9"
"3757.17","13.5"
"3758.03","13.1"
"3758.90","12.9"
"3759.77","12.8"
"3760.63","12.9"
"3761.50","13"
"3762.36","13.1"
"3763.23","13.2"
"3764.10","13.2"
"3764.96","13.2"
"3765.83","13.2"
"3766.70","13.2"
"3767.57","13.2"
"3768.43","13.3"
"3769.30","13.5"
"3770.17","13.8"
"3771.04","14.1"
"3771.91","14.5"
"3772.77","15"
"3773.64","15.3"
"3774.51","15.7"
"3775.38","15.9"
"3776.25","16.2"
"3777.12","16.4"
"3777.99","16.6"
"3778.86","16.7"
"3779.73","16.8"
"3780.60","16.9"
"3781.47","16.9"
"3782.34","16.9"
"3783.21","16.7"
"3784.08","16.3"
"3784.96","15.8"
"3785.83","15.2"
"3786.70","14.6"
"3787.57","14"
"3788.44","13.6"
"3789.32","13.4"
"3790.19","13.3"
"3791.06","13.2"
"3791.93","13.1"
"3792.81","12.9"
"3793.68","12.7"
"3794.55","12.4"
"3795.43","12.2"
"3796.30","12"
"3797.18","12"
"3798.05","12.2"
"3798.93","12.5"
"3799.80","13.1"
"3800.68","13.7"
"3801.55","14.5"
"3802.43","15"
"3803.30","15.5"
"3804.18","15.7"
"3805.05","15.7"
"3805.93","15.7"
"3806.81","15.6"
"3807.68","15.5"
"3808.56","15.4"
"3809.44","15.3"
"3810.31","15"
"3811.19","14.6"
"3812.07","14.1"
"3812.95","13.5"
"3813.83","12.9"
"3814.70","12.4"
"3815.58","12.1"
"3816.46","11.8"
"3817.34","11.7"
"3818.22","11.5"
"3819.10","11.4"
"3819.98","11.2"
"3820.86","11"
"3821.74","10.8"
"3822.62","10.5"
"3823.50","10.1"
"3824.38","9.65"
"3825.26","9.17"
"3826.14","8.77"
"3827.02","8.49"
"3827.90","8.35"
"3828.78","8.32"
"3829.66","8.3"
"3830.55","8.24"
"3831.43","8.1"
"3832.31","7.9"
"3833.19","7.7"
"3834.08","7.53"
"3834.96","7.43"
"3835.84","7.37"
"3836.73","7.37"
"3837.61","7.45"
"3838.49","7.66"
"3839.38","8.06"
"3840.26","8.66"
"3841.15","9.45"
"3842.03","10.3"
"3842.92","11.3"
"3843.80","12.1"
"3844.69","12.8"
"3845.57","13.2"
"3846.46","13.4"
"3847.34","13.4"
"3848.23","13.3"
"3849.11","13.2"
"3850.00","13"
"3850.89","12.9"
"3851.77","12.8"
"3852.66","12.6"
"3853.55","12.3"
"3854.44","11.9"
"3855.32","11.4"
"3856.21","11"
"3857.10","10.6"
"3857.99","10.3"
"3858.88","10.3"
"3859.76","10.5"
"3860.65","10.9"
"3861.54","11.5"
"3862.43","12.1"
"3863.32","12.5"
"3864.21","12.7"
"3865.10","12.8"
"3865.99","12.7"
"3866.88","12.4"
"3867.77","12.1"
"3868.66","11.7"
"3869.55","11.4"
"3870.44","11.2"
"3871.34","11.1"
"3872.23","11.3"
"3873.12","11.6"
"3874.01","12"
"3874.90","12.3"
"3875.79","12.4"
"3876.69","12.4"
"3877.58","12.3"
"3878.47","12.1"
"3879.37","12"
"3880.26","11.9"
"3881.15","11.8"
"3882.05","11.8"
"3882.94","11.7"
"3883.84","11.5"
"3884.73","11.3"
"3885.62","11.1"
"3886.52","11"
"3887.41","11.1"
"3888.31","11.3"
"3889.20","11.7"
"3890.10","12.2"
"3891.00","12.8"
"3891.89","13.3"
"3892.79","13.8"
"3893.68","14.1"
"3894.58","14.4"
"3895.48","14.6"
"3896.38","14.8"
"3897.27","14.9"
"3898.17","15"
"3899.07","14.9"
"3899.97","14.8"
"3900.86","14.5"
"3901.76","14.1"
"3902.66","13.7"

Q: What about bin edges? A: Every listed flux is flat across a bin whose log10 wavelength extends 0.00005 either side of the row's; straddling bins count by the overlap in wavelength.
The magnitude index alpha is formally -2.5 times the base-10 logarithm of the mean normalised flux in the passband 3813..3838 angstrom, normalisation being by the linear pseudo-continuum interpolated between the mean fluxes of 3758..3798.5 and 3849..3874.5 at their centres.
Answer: 0.317 mag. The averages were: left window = 14.2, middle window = 9.62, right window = 11.8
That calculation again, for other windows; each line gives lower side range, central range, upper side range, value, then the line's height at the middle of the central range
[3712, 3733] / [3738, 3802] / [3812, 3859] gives -0.15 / 11.7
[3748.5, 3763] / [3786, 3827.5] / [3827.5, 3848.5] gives -0.20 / 10.7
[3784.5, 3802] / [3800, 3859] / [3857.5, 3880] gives 0.10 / 12.6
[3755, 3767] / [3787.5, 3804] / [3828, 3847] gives -0.16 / 11.4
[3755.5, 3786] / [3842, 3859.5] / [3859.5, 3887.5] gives 0.03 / 12.4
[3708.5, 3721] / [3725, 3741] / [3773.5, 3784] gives 0.26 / 14.3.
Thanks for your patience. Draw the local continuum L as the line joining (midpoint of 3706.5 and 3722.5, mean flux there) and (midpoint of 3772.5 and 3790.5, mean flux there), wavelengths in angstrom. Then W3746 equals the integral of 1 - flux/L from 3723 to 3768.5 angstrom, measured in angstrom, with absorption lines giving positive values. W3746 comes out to 7.2 angstrom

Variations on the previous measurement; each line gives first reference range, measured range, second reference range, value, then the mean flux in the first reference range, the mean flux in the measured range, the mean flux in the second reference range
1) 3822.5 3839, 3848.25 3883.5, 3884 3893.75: -4.6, 8.29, 11.9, 12.1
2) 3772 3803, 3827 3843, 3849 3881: 5.8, 14.6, 8.24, 11.9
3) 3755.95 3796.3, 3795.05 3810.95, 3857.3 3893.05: -0.8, 14.3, 14.3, 11.8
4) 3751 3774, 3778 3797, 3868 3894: -2.0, 13.5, 14.6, 11.9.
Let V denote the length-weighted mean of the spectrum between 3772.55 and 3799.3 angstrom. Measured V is 14.6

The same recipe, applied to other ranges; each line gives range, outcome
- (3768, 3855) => 12.6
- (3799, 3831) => 12.3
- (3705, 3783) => 12.8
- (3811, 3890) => 11.1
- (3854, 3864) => 11.2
